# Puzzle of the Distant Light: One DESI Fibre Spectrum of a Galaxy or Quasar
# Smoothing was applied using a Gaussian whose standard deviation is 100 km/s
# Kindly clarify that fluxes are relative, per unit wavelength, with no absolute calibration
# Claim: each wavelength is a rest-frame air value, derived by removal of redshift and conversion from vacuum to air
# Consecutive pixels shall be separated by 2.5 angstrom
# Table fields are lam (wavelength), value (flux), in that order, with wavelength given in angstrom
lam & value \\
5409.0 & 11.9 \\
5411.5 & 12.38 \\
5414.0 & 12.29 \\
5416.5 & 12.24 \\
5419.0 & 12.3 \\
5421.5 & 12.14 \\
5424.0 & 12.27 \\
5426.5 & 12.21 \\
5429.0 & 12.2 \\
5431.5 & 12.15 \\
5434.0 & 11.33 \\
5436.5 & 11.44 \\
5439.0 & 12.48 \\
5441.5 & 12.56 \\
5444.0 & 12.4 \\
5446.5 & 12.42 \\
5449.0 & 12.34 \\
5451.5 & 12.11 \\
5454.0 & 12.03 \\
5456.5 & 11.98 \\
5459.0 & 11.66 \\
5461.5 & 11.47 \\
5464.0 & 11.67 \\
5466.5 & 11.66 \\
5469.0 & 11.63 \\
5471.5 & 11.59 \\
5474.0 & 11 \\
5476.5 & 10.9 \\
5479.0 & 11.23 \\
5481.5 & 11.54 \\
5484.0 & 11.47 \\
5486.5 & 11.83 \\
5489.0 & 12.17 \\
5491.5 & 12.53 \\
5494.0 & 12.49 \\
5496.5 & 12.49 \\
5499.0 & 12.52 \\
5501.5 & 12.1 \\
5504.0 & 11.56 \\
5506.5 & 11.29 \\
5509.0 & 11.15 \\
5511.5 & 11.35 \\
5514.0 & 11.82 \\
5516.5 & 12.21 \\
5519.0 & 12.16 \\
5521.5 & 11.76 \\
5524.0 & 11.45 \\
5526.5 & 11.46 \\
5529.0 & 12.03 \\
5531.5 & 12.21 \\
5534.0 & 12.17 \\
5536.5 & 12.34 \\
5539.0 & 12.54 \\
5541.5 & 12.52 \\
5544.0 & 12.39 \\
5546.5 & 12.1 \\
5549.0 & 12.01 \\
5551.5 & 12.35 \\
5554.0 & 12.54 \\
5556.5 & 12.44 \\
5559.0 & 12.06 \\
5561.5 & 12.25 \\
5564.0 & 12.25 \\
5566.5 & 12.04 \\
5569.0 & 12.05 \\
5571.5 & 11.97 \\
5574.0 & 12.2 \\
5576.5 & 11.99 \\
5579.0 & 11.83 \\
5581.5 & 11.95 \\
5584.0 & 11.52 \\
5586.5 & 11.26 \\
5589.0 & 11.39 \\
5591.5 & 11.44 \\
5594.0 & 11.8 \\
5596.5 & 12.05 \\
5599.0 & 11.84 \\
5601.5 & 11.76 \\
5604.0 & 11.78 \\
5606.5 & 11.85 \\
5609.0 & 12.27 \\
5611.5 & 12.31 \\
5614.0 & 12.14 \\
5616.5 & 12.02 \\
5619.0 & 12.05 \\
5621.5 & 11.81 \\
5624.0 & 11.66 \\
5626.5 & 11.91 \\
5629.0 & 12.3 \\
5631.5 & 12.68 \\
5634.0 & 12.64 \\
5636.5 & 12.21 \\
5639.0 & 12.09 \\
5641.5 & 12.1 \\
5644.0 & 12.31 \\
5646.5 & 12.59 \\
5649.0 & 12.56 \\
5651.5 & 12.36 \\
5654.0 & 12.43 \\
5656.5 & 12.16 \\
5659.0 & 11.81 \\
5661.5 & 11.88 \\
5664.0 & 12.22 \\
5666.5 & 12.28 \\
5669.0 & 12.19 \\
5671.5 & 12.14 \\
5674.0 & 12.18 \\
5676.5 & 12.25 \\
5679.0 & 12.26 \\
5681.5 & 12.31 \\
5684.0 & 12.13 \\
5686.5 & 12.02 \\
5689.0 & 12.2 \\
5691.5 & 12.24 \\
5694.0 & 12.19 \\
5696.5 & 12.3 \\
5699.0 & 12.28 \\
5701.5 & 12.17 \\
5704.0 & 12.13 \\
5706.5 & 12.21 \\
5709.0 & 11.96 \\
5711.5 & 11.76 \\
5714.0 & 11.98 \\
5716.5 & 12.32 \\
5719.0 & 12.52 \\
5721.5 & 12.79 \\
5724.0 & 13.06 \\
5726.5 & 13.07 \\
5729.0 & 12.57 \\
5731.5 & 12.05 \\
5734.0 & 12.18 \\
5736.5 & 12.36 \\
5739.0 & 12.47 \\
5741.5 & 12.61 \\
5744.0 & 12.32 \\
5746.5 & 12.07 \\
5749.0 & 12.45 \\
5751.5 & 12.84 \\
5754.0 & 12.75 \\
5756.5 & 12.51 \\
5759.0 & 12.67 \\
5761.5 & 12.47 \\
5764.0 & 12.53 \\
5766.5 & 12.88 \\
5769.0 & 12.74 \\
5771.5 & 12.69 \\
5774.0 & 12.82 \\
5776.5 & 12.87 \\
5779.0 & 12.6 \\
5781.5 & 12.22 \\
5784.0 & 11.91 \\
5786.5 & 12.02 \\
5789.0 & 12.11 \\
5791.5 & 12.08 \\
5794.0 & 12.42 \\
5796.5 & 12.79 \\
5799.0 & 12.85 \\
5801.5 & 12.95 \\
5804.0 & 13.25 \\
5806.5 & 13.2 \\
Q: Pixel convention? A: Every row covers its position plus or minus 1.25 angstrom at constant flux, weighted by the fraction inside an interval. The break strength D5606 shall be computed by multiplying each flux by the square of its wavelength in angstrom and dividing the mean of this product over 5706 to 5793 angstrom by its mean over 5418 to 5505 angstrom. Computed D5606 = 1.2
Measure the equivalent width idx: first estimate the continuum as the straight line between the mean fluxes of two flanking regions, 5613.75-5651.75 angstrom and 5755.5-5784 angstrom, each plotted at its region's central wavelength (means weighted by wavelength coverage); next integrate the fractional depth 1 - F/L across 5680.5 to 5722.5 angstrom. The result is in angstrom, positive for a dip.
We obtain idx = 0.70 angstrom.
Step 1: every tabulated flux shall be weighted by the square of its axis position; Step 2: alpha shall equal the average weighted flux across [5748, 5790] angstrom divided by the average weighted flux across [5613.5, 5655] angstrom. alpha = 1.1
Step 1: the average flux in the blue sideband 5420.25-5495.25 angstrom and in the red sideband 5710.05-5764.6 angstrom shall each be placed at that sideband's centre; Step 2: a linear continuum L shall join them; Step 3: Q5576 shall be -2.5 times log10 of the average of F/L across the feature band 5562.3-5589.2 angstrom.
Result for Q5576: 0.02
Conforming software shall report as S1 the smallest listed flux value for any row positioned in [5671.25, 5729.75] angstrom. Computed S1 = 11.76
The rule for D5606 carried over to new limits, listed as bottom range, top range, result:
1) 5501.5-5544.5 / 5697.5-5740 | 1.11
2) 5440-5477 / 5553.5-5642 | 1.07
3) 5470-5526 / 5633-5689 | 1.10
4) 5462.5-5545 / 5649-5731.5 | 1.11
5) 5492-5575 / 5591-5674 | 1.04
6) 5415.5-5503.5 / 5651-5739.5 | 1.12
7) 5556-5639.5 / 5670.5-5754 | 1.07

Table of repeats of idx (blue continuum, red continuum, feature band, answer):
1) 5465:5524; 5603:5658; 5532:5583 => -1.03 angstrom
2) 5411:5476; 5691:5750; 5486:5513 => 0.22 angstrom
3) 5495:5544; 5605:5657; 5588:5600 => 0.42 angstrom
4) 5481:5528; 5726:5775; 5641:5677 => 0.17 angstrom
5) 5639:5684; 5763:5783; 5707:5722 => 0.29 angstrom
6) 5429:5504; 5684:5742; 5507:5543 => 0.21 angstrom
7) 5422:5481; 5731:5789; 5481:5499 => -0.29 angstrom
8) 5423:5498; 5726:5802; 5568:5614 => 1.17 angstrom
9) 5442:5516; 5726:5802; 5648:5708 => 0.46 angstrom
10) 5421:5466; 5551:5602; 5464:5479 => 0.81 angstrom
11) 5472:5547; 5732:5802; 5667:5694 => 0.21 angstrom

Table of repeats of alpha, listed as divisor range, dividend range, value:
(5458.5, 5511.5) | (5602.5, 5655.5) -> 1.10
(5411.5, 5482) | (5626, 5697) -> 1.11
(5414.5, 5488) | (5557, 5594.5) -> 1.05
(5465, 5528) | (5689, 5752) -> 1.14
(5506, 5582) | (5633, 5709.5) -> 1.06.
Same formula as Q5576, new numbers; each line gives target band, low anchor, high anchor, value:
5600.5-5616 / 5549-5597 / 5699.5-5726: 0.00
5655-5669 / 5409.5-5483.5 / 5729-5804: 0.02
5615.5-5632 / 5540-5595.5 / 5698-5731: 0.01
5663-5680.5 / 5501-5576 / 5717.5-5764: 0.01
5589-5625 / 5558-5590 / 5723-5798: 0.01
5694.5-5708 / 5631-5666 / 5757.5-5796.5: 0.01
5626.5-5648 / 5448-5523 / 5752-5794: -0.02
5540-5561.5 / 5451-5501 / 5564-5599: -0.04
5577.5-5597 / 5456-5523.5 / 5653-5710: 0.03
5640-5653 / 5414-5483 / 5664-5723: -0.02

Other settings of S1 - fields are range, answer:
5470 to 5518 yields 10.9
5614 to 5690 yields 11.66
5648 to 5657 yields 12.16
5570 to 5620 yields 11.26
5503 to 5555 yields 11.15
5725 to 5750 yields 12.05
